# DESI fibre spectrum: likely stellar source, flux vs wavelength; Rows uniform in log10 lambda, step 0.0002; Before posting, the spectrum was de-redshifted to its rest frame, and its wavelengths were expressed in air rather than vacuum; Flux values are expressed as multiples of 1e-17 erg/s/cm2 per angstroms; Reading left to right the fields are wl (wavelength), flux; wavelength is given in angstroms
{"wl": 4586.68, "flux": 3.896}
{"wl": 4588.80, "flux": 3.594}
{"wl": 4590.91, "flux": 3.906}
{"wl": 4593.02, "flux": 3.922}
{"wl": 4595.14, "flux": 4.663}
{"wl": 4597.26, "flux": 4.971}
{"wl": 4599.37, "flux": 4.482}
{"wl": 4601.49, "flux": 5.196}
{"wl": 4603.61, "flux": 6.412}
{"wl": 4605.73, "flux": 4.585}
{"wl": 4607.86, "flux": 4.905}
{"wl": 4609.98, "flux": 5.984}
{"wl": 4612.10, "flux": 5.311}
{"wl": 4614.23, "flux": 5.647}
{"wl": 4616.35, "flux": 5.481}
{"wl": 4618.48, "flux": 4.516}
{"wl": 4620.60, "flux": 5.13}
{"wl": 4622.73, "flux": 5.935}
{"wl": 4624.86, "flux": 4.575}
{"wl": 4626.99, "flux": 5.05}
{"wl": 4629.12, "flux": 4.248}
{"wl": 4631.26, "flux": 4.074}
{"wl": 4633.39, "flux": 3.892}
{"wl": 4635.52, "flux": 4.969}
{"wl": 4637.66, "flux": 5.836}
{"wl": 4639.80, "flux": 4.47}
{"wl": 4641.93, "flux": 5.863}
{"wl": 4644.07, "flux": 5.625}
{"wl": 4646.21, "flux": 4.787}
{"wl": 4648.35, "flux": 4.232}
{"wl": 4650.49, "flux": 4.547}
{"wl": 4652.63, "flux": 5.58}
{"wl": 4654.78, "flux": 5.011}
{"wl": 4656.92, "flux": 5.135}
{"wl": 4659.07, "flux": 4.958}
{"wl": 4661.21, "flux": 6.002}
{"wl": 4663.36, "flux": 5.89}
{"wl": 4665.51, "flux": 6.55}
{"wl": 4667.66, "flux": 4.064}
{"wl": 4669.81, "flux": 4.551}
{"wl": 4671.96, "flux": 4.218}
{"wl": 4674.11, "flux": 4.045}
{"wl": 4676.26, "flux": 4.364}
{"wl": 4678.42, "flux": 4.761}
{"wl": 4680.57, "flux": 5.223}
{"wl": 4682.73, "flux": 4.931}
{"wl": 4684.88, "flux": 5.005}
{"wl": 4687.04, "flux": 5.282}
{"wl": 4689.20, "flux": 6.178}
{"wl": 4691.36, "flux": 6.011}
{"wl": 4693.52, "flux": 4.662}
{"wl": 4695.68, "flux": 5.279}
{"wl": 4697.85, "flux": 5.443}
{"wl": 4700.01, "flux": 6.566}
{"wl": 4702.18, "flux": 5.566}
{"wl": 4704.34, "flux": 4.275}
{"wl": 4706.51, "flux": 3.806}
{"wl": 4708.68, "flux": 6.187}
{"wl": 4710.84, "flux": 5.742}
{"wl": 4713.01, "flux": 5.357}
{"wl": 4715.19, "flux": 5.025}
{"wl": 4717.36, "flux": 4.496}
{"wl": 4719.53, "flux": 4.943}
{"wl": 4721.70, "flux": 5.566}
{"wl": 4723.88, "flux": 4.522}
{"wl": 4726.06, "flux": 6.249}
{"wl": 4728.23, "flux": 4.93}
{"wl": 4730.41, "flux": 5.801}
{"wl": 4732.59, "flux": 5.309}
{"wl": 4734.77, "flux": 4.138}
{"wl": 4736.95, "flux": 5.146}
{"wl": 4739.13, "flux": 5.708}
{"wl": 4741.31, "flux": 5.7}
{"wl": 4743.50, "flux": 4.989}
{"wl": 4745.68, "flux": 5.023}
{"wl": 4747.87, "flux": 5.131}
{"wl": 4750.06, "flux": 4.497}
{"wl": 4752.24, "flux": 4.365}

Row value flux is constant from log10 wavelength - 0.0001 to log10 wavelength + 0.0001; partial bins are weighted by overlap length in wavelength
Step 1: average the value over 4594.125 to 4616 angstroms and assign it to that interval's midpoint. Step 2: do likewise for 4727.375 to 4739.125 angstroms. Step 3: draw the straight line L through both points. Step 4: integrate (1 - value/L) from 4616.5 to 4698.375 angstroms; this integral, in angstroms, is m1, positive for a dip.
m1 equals 2.5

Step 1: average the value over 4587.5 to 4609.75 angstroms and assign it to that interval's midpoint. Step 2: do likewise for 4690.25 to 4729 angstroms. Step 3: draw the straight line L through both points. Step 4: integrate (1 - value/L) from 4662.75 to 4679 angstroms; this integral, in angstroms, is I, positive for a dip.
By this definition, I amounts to 0.9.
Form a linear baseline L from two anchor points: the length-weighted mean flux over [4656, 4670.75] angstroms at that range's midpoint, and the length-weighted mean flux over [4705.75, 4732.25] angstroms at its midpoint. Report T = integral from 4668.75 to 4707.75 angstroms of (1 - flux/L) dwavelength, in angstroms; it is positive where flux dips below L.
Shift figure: 1.96 angstroms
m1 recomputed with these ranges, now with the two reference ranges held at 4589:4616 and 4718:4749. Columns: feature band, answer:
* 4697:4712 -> -0.6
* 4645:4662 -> 0.1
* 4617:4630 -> 0.2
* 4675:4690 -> 0.1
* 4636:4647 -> -0.6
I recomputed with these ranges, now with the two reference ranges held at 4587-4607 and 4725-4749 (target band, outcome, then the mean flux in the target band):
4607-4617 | -1.7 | 5.48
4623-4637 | 0.5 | 4.59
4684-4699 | -1.1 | 5.42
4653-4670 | -1.4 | 5.32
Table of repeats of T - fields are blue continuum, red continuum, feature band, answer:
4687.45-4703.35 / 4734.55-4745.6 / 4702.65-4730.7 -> 1.5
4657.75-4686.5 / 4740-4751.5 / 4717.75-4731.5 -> -0.7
